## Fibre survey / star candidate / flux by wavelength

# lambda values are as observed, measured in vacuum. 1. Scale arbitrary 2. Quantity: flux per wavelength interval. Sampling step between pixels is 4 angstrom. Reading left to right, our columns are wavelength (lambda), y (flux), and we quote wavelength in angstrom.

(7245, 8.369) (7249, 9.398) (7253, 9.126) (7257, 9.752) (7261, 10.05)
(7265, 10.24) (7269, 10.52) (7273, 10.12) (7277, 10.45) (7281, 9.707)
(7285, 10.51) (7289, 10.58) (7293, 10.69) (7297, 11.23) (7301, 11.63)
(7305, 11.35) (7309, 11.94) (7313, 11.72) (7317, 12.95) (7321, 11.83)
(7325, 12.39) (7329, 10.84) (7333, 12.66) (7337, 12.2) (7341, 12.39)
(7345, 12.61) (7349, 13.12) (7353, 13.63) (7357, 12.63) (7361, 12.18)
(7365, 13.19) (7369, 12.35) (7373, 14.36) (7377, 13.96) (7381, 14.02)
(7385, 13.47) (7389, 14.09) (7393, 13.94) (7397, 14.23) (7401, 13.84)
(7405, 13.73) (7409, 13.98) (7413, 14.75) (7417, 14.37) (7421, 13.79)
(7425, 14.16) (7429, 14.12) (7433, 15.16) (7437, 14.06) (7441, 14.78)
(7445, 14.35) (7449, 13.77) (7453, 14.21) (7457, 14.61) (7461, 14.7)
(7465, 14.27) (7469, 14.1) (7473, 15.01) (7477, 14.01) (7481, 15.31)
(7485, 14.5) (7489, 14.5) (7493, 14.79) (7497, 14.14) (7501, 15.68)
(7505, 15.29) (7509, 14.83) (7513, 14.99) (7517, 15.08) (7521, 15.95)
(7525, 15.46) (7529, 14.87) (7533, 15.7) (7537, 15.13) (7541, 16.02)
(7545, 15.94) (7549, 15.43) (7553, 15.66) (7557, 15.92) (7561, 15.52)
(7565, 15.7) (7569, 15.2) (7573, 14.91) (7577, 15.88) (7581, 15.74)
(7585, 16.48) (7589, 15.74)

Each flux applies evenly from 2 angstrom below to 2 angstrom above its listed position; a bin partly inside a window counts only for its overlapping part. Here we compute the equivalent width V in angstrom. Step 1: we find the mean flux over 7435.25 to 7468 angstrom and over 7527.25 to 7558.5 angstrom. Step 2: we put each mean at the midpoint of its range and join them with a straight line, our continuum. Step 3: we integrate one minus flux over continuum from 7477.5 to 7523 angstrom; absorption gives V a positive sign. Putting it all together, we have 0.1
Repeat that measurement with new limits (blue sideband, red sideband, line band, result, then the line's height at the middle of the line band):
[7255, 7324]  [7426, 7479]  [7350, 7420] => -3.94 angstrom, 13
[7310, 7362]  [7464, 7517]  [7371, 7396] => -1.66 angstrom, 13.1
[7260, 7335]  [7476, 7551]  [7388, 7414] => -1.97 angstrom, 13.1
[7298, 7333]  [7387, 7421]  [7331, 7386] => -0.41 angstrom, 12.9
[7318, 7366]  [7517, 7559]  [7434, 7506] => -0.29 angstrom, 14.5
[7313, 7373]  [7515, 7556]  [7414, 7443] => -1.04 angstrom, 13.9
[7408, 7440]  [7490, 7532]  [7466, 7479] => 0.35 angstrom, 14.8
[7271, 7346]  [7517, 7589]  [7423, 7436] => -0.90 angstrom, 13.5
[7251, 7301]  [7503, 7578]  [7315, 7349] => -2.67 angstrom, 11.4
